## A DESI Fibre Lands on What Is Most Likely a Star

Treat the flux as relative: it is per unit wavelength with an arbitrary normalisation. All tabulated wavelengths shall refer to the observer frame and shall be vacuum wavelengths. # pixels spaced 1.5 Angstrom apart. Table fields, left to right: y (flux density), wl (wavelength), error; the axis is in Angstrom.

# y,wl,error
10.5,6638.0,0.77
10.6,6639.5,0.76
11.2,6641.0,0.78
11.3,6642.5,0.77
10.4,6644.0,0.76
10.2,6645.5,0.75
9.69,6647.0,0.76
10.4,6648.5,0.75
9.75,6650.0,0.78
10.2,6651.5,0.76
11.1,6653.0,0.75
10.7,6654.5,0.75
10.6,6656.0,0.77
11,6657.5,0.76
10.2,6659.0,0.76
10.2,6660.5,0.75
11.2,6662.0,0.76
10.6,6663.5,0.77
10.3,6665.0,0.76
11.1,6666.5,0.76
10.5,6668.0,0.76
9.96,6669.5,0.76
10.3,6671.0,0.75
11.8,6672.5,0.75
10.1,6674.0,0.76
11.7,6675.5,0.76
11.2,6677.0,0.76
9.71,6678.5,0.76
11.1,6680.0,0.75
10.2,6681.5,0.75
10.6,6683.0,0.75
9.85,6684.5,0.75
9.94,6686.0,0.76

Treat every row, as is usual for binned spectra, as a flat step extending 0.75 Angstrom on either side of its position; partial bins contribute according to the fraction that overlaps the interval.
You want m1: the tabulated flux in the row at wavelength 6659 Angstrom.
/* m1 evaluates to 10.2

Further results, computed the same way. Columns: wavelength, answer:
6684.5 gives 9.85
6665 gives 10.3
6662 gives 11.2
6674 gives 10.1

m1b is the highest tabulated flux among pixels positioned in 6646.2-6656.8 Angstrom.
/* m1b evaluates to 11.1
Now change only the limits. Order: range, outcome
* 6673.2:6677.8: 11.7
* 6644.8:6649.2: 10.4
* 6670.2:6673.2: 11.8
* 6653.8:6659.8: 11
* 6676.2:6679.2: 11.2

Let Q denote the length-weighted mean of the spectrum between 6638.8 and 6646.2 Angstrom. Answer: 10.7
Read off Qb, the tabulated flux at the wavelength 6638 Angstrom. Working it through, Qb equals 10.5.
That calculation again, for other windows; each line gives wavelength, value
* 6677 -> 11.2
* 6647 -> 9.69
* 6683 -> 10.6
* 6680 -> 11.1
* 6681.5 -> 10.2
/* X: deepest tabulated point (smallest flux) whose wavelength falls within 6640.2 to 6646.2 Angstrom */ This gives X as 10.2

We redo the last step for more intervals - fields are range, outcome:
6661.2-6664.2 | 10.6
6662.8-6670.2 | 9.96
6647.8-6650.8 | 9.75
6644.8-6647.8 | 9.69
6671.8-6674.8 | 10.1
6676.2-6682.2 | 9.71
